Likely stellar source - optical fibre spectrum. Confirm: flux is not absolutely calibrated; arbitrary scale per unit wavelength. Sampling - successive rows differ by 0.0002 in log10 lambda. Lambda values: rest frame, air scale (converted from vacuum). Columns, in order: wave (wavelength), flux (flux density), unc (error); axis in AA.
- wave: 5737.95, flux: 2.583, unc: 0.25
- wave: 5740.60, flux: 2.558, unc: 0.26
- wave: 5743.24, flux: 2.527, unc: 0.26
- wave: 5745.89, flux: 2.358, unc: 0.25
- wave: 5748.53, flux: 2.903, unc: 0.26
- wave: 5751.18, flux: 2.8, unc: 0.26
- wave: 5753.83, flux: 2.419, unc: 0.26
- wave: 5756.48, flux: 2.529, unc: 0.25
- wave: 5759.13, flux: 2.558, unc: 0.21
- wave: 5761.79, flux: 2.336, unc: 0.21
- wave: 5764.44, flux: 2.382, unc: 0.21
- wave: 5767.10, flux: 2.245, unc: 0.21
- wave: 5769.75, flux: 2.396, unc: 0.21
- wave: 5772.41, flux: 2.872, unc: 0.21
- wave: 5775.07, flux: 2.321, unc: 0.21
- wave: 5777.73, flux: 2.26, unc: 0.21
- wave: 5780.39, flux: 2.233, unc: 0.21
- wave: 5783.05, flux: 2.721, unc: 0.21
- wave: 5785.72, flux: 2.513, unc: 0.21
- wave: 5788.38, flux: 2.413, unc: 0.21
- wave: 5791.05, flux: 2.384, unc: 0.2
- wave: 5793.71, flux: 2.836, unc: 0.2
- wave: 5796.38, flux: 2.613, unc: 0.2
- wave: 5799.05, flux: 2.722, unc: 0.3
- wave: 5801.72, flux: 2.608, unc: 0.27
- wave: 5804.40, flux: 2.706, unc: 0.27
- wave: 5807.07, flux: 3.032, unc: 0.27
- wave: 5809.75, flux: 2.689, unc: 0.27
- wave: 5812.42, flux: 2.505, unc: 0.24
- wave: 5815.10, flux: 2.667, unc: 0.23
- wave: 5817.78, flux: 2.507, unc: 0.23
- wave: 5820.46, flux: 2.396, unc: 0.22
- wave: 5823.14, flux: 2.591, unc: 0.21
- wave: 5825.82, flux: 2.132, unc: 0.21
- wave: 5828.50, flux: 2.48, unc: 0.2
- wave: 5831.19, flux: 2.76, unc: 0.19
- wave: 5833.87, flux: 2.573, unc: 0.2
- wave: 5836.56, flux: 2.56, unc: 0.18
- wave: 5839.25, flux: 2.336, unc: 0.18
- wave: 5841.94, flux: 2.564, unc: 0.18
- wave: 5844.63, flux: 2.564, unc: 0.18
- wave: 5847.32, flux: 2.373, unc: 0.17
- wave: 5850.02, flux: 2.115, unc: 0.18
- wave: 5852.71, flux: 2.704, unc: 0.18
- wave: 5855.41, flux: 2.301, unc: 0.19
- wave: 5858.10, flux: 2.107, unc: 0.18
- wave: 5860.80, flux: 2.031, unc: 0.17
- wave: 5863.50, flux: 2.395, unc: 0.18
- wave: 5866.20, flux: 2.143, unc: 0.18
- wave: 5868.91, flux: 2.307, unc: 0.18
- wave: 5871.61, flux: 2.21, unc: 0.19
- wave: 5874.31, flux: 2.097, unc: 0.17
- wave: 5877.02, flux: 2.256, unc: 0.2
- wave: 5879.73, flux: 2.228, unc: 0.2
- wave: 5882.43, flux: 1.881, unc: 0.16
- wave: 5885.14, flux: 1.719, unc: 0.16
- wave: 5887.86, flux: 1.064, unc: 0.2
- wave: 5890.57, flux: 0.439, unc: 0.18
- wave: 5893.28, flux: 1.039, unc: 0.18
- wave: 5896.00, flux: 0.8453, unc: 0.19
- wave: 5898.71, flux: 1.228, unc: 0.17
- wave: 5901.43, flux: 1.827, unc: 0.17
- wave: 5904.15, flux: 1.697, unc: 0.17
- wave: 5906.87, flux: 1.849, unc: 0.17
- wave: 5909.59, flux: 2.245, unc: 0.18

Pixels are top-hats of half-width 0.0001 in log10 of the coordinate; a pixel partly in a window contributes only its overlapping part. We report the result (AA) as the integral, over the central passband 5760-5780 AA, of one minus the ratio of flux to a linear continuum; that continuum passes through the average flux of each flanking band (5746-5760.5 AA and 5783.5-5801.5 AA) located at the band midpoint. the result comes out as 1.59 AA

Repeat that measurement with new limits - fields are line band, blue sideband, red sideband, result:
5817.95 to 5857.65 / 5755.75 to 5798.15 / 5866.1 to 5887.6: -4.26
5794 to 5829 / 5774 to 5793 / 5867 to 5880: -3.55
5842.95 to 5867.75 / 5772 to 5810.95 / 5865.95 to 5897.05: -4.66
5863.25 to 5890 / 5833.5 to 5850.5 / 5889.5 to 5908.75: -2.87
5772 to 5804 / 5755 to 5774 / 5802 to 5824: 0.18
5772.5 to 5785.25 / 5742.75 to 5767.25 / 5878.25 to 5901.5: -0.73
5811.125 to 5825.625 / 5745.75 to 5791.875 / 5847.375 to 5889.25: -1.29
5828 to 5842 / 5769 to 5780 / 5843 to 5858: -0.85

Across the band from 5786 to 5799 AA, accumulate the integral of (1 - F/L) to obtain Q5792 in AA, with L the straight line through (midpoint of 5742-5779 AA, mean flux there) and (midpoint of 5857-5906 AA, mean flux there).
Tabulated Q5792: -1.6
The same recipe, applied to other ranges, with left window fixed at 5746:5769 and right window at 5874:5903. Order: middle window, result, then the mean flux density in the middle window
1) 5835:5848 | -4.42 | 2.49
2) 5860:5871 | -3.69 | 2.23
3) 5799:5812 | -3.66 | 2.74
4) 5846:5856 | -3.35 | 2.38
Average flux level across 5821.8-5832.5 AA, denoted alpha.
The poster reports 2.49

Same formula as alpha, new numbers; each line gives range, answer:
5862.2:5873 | 2.26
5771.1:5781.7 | 2.42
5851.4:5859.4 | 2.37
